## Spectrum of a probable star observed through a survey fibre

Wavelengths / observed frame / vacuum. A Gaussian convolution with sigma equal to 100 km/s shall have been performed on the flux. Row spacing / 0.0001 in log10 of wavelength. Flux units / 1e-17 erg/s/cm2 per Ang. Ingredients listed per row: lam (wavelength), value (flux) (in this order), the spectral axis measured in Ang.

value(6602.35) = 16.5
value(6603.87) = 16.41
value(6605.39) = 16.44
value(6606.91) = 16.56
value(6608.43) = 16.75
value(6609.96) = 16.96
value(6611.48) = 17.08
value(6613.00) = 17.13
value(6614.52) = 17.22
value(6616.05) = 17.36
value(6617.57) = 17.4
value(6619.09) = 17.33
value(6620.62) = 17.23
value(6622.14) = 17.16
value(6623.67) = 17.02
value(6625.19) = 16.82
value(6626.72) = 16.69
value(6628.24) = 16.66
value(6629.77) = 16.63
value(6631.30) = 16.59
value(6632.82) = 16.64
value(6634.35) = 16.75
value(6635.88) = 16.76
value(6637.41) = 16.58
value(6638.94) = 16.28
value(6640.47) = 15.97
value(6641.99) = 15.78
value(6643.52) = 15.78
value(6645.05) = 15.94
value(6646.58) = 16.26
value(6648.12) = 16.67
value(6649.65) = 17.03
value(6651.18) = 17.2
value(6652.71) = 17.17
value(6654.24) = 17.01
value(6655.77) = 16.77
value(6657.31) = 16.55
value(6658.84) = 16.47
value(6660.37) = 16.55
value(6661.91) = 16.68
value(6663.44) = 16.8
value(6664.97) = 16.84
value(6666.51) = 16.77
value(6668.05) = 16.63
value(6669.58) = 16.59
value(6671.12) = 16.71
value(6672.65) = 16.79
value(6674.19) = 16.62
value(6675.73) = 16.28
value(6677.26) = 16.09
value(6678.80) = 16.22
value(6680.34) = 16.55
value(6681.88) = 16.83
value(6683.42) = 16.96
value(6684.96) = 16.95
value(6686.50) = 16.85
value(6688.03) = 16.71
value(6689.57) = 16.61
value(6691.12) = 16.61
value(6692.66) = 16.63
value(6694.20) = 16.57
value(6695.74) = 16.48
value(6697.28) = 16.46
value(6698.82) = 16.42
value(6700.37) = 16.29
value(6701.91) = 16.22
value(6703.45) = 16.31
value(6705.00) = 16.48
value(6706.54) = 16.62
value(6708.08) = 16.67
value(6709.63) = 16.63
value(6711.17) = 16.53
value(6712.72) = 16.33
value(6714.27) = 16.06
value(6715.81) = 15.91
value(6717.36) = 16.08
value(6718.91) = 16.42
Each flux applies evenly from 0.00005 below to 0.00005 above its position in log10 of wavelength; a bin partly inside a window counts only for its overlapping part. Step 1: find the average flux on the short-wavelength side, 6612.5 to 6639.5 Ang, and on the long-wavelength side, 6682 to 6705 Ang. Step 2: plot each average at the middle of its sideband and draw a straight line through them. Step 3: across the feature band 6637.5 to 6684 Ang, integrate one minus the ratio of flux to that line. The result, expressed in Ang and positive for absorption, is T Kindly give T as 0.5 Ang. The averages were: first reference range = 16.9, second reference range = 16.6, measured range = 16.6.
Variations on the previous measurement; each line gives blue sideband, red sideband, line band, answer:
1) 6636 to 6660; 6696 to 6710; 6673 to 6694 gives -0.18 Ang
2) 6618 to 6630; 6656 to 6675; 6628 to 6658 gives 0.50 Ang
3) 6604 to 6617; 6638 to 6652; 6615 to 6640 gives -0.35 Ang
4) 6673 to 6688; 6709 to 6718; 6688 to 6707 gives -0.07 Ang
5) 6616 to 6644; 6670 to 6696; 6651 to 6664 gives -0.10 Ang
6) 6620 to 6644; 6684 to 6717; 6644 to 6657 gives -0.13 Ang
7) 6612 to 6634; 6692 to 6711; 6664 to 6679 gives 0.10 Ang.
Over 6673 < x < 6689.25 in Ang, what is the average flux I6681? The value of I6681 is 16.6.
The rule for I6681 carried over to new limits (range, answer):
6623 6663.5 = 16.6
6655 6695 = 16.6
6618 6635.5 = 16.9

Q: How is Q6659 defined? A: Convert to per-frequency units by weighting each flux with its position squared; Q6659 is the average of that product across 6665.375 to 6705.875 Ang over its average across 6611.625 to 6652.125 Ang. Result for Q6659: 1.0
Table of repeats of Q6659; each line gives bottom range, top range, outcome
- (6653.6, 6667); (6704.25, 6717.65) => 1.00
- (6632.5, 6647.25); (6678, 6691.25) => 1.04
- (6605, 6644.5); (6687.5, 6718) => 1.00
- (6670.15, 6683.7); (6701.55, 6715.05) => 1.00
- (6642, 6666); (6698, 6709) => 1.00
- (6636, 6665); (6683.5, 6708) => 1.02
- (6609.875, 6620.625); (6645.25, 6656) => 0.99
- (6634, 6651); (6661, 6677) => 1.03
